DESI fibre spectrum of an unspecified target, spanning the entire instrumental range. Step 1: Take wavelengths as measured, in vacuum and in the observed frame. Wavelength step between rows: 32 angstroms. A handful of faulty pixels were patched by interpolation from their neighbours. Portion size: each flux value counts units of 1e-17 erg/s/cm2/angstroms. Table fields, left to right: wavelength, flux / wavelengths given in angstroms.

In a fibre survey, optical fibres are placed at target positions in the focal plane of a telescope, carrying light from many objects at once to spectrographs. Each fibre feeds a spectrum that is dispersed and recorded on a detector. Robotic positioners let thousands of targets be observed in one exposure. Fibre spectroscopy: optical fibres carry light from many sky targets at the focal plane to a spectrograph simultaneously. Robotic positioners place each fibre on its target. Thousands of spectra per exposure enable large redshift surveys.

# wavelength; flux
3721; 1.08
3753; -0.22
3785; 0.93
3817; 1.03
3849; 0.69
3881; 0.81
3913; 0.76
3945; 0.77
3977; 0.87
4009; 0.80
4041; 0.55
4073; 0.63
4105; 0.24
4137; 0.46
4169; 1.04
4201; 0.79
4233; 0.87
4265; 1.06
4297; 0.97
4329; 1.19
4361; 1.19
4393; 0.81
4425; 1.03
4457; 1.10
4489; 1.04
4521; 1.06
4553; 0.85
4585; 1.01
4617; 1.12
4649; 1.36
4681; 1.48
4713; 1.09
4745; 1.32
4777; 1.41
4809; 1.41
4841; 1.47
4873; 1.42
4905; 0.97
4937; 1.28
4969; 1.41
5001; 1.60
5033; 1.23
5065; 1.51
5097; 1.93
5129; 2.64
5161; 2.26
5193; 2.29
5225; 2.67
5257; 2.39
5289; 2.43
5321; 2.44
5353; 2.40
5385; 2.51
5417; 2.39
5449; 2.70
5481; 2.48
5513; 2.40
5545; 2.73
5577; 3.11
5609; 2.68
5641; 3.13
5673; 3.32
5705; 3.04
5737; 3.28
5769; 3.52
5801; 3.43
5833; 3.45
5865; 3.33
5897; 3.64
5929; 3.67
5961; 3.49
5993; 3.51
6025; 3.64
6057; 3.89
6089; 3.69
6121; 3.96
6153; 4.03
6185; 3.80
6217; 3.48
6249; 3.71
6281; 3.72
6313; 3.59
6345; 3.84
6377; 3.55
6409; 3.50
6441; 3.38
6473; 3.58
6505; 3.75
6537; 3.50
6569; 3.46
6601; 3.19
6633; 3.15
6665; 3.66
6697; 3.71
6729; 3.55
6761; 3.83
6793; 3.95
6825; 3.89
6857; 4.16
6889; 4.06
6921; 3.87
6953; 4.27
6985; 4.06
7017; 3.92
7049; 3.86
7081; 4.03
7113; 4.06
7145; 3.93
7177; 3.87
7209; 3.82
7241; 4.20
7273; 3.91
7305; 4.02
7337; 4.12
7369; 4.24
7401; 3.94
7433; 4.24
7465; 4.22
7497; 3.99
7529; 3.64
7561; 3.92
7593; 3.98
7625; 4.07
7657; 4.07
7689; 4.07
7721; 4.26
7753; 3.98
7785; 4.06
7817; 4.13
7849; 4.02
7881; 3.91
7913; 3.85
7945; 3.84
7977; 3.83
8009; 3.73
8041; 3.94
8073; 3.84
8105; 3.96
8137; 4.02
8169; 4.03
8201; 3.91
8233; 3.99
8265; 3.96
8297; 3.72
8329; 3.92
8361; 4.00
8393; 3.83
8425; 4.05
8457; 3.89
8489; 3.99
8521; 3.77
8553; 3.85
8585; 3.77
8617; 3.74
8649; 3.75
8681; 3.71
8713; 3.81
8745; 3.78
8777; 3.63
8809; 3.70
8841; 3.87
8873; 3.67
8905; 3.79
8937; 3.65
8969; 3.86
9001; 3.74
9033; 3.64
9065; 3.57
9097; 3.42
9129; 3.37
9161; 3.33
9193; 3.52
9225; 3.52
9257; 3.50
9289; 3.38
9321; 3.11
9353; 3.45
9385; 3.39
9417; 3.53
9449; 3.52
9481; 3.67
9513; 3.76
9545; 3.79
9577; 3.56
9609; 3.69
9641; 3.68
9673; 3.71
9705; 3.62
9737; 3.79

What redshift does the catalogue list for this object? 0.28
